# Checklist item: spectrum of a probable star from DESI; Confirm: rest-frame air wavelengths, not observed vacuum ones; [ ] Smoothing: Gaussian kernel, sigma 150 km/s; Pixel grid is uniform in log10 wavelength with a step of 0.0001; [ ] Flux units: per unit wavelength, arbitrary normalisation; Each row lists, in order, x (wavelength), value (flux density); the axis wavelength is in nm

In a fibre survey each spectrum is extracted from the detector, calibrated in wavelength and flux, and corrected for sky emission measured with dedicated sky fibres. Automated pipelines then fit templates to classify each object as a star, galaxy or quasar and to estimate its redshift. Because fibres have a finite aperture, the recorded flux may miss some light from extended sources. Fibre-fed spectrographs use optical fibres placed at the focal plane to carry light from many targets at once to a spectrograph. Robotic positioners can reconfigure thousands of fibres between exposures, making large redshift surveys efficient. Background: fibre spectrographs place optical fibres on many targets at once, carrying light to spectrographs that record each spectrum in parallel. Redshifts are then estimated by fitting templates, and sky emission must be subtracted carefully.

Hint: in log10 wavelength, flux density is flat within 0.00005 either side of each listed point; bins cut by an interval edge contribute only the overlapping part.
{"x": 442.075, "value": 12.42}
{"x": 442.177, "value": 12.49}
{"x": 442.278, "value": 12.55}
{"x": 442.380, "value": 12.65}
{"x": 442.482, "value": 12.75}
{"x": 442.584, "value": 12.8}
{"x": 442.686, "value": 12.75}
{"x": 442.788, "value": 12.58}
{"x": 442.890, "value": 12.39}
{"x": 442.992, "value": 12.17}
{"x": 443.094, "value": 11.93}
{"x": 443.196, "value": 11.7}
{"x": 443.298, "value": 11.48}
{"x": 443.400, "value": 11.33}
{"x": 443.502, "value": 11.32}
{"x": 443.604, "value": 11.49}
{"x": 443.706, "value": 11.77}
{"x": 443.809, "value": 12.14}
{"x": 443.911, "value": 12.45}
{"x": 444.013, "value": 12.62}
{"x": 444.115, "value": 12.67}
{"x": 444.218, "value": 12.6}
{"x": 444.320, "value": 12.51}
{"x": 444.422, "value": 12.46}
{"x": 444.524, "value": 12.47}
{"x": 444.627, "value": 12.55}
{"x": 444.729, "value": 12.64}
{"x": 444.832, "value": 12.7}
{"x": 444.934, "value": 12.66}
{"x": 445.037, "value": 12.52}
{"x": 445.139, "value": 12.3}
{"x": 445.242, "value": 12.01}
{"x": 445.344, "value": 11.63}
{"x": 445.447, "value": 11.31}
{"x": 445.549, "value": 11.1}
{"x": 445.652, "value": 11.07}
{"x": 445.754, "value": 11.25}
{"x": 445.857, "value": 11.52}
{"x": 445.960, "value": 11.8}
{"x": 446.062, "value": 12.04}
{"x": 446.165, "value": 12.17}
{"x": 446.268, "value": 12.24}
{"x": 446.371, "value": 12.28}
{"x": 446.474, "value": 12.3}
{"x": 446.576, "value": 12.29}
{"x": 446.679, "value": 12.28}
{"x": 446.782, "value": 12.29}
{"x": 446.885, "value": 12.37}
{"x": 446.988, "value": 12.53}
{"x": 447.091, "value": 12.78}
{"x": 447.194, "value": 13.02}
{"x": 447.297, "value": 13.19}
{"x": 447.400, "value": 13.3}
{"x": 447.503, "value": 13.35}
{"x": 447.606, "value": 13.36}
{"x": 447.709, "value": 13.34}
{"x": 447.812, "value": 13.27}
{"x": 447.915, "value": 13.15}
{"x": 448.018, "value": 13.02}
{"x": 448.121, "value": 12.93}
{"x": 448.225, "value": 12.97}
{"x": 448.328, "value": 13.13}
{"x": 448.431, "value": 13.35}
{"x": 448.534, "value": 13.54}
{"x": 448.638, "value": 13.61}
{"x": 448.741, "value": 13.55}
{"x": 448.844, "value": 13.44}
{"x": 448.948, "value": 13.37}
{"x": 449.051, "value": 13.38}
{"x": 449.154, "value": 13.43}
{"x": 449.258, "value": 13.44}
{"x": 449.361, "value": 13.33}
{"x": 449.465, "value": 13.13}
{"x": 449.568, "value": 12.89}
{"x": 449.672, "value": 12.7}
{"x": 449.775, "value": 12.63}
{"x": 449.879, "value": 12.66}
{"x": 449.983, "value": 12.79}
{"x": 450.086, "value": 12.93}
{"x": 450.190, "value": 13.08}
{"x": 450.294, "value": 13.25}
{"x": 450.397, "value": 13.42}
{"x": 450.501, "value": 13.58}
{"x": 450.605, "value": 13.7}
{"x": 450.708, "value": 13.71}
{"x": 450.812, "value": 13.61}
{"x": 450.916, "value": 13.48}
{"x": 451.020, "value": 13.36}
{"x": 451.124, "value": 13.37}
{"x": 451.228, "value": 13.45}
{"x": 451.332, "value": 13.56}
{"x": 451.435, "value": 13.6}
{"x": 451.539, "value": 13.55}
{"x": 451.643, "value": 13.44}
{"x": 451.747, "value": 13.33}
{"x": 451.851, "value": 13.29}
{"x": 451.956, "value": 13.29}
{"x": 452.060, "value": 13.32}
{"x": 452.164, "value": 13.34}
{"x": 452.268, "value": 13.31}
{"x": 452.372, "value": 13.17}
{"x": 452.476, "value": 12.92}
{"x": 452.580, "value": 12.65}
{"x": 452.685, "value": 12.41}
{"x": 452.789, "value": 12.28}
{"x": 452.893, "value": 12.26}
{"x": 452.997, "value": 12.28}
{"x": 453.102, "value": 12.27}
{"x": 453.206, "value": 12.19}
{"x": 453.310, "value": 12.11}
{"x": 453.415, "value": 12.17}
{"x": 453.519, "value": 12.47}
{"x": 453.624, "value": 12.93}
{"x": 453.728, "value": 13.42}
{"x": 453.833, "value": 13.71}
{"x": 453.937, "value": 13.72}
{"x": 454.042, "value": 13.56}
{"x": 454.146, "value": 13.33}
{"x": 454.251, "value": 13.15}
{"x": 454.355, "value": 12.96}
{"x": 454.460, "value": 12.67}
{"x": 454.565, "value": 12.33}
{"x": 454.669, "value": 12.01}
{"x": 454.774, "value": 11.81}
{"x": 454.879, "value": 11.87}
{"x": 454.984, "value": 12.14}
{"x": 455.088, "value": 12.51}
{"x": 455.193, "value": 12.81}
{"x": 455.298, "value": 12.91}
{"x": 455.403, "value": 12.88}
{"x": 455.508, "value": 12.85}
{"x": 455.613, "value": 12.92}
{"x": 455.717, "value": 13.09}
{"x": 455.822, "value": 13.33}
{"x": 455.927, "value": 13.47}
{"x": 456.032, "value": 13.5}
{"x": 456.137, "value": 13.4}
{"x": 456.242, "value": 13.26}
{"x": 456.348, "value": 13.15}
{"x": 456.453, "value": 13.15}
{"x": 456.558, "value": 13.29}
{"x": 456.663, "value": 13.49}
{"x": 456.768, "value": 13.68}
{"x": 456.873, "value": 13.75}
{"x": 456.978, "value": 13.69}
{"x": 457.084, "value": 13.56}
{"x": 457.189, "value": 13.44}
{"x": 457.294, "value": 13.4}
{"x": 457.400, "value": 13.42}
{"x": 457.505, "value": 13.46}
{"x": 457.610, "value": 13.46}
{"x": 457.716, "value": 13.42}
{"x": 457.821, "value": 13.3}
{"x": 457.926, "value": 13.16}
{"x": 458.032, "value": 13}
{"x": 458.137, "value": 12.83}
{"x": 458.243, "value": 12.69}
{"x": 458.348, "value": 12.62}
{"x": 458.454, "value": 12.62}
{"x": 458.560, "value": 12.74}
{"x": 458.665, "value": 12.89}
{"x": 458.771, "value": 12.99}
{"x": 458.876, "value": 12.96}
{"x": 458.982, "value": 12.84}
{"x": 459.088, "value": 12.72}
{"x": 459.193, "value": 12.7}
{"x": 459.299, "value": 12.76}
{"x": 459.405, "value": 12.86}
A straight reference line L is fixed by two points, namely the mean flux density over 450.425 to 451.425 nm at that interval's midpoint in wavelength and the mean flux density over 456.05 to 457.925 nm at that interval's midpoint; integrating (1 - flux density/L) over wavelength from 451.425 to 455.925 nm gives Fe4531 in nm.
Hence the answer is 0.21 nm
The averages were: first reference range 13.5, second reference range 13.4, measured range 12.8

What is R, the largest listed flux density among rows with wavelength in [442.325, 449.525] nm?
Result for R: 13.61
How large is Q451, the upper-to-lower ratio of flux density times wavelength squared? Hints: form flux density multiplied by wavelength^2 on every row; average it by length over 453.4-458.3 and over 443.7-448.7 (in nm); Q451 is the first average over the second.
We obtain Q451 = 1.09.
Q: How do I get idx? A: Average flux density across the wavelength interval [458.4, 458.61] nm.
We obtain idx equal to 12.6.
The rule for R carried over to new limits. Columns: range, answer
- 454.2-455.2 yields 13.15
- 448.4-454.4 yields 13.72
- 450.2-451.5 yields 13.71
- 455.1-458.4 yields 13.75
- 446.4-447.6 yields 13.35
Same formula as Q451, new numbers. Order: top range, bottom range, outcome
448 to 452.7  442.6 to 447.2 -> 1.12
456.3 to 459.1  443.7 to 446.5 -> 1.15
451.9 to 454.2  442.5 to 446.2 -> 1.11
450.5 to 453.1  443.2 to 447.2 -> 1.12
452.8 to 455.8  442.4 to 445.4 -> 1.08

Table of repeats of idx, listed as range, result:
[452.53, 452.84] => 12.4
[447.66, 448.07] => 13.2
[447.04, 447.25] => 12.9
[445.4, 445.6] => 11.2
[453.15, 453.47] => 12.2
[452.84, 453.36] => 12.2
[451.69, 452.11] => 13.3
